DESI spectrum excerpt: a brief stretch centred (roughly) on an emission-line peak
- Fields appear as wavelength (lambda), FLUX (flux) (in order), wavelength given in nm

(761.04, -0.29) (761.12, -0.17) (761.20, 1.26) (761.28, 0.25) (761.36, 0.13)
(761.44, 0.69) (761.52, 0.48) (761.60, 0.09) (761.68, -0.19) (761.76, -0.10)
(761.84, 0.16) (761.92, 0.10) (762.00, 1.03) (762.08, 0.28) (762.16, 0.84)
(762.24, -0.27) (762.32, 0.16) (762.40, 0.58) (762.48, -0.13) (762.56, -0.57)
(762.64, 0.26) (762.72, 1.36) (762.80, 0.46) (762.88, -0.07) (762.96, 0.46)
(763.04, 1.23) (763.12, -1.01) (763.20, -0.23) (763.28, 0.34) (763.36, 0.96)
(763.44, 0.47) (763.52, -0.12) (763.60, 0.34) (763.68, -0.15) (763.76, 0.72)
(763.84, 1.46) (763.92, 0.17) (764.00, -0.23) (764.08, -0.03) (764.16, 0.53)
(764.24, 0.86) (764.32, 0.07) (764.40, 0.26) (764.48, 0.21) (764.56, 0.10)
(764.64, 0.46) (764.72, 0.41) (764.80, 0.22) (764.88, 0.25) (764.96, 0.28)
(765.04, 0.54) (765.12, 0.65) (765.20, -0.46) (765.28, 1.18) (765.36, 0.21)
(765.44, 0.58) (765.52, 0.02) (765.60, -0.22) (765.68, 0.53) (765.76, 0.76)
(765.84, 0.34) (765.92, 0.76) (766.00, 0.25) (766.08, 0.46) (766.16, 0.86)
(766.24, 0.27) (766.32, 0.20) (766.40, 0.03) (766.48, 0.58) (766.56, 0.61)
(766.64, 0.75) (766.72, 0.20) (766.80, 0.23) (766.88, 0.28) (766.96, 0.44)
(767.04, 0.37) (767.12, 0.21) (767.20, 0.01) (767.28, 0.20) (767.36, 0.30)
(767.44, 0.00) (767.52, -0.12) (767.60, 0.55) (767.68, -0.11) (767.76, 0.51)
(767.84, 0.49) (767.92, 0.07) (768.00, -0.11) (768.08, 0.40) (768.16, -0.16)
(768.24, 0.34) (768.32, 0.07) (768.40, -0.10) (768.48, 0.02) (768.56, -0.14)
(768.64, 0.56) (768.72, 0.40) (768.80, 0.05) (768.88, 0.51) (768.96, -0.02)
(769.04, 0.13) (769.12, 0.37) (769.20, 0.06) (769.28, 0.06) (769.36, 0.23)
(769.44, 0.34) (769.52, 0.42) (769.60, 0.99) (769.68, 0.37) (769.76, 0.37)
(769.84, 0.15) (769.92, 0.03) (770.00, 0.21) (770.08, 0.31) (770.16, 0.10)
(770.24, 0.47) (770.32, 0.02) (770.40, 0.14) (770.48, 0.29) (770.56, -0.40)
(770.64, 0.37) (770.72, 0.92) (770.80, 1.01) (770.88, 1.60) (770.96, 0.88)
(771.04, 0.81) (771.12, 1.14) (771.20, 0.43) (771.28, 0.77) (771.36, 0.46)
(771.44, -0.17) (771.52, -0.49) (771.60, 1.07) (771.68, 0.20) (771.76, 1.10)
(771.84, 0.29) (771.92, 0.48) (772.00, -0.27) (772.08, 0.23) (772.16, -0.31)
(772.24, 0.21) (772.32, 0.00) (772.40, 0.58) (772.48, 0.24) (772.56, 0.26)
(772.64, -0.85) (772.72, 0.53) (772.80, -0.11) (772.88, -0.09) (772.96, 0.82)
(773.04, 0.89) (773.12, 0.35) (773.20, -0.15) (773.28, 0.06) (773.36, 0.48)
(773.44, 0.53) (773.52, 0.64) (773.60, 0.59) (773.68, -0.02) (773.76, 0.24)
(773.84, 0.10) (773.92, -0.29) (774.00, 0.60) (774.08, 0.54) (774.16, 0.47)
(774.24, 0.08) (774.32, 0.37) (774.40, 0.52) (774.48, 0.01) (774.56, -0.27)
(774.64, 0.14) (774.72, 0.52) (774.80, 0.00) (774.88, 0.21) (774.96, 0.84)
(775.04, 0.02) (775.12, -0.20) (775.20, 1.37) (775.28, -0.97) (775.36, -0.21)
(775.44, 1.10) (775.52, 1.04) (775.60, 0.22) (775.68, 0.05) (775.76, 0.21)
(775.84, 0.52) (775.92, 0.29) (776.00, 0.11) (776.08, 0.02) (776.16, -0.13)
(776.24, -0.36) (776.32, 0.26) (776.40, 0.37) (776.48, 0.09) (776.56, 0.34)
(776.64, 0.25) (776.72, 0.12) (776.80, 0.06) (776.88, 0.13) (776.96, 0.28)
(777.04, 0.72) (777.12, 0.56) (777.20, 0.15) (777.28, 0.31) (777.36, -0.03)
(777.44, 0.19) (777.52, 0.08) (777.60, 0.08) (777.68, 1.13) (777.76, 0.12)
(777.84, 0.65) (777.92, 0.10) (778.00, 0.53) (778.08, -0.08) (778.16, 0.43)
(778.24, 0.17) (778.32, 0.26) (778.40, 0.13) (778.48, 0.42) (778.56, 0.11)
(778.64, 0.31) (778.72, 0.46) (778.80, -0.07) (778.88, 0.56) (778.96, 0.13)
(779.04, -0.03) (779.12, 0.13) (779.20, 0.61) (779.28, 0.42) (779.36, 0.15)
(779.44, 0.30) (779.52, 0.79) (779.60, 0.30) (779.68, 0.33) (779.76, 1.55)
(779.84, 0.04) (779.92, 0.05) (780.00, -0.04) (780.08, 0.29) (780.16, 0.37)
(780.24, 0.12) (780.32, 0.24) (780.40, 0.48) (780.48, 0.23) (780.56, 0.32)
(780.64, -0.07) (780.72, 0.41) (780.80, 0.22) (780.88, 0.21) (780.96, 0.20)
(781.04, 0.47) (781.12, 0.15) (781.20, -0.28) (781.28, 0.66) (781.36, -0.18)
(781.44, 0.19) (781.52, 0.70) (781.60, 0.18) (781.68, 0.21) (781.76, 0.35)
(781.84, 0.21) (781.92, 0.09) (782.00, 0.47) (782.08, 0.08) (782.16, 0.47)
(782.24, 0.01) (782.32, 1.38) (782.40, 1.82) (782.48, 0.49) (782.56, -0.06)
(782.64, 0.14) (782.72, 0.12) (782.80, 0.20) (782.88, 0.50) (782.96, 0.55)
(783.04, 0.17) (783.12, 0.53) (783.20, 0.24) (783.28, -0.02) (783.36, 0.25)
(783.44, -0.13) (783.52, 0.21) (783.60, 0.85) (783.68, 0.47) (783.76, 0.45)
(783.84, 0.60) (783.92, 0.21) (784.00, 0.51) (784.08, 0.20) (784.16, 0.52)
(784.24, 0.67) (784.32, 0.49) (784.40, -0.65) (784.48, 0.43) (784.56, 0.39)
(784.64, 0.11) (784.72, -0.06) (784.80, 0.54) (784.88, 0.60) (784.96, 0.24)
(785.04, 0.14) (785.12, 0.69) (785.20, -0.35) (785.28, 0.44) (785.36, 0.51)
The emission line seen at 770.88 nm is H-beta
